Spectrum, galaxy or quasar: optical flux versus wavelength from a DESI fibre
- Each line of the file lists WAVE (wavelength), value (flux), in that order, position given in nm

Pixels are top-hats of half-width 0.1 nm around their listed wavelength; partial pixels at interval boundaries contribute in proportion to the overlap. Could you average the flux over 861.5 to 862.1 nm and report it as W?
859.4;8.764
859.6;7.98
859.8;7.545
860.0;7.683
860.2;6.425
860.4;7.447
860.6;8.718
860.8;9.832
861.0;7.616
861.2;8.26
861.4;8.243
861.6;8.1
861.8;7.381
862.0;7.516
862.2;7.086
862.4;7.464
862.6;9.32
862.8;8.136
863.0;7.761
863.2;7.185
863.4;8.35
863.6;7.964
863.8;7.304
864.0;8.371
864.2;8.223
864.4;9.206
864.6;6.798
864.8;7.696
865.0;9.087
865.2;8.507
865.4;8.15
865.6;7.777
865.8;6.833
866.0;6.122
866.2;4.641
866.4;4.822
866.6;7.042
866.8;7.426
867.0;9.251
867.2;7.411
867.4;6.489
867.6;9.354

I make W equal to 7.67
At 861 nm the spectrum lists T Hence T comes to 7.616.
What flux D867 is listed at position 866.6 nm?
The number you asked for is 7.042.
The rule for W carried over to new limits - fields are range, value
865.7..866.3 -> 5.87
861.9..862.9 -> 7.9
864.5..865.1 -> 7.86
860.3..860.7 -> 8.08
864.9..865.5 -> 8.58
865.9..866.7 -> 5.66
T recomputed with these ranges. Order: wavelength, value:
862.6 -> 9.32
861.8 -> 7.381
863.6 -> 7.964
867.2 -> 7.411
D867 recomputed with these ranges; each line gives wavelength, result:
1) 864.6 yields 6.798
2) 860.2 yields 6.425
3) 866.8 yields 7.426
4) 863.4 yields 8.35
